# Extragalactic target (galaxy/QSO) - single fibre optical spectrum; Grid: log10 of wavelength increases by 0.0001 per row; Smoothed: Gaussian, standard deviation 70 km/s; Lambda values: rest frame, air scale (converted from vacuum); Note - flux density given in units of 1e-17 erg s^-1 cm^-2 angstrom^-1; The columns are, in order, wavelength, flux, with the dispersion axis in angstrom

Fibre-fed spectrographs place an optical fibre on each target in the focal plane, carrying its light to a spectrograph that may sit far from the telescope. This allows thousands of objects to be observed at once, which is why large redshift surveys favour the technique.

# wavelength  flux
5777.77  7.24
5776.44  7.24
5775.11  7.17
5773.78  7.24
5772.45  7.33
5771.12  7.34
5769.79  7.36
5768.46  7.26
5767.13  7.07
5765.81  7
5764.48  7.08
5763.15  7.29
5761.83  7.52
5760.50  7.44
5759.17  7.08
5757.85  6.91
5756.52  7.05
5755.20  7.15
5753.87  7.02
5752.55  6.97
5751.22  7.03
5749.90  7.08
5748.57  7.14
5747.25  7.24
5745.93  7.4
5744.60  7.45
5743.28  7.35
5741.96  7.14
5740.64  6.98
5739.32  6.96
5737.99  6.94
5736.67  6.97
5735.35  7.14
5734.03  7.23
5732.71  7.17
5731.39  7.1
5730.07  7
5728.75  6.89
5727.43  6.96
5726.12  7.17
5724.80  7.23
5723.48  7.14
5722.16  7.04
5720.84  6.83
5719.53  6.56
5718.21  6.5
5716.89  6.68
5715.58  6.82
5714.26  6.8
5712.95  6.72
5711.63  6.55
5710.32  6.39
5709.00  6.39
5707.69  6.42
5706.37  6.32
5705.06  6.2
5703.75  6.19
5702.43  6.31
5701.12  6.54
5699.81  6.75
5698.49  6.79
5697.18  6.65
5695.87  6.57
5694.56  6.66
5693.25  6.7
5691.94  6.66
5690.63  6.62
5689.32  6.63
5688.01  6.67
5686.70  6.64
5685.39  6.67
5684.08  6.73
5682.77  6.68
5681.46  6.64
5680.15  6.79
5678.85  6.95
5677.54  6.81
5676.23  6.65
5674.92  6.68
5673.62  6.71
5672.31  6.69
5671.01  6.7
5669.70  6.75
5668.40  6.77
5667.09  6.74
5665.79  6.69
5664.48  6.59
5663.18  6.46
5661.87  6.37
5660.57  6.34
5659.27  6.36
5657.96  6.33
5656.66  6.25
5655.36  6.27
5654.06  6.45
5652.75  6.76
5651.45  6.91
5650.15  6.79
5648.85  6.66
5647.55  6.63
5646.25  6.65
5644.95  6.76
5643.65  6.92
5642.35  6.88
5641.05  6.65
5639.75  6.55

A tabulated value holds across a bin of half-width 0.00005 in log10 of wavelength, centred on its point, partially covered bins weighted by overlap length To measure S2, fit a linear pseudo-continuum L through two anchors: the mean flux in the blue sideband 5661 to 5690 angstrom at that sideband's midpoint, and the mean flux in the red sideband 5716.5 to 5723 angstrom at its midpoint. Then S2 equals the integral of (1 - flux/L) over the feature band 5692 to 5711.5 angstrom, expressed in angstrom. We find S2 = 0.6 angstrom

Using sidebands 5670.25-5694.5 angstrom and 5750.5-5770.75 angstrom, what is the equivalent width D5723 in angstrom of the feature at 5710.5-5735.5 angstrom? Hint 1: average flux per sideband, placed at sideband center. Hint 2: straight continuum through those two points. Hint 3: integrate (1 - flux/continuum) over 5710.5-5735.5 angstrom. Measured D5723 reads 0.1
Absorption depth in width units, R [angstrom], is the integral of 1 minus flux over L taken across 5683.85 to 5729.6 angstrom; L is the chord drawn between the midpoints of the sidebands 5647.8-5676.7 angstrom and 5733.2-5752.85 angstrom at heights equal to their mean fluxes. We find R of 1.46 angstrom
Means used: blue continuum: 6.59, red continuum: 7.14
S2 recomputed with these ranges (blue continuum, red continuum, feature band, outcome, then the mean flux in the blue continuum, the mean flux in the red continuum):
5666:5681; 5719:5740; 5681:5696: 0.4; 6.75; 7.02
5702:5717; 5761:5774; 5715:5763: -1.4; 6.48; 7.25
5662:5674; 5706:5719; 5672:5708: 0.0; 6.66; 6.56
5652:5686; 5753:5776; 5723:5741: -0.2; 6.61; 7.19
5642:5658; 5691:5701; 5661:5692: -0.1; 6.64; 6.67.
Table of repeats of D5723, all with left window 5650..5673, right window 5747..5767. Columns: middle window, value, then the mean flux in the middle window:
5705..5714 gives 0.5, 6.46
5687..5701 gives 0.2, 6.67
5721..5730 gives -0.1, 7.05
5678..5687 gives -0.1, 6.73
